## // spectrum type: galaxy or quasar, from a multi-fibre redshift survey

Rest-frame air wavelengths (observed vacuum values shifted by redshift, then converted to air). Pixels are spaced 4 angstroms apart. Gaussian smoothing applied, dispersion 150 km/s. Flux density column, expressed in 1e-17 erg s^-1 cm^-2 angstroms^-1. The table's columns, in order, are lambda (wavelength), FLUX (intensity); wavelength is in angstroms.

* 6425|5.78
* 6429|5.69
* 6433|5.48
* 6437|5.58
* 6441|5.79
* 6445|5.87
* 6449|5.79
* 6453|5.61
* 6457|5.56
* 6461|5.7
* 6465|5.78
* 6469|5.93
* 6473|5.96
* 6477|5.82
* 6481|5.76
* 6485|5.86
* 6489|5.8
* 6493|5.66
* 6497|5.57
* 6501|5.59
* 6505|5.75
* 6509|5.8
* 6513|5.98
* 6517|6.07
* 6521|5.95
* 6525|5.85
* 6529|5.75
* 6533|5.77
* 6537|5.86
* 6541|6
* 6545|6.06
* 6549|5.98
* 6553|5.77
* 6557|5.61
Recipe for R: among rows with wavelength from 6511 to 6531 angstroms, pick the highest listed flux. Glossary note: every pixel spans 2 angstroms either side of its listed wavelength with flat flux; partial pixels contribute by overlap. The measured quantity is 6.07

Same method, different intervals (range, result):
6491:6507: 5.75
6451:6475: 5.96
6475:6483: 5.82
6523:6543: 6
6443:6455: 5.87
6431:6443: 5.79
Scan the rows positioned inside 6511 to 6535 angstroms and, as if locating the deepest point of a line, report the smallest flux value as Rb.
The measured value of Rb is 5.75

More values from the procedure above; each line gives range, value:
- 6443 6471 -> 5.56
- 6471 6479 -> 5.82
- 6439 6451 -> 5.79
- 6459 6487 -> 5.7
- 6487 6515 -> 5.57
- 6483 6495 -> 5.66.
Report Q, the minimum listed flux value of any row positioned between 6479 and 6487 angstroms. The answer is 5.76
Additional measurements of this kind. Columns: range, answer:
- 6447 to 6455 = 5.61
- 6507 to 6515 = 5.8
